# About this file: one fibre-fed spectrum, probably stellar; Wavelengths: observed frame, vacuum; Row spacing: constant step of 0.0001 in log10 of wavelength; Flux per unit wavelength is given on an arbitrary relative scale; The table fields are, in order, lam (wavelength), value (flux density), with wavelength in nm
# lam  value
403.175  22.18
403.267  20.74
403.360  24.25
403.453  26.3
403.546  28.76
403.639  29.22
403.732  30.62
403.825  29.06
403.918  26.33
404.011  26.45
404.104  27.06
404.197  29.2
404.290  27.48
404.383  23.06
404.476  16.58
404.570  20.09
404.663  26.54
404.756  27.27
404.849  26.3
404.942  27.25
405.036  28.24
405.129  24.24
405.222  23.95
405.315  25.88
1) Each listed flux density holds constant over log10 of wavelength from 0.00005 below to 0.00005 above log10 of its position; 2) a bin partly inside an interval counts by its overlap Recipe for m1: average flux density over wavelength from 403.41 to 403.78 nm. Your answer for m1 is 28.7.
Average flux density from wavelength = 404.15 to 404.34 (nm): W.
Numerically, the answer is 28.3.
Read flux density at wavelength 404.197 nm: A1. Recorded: 29.2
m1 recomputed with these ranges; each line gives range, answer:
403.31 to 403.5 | 25.2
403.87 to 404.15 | 26.6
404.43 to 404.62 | 18.4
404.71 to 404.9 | 26.9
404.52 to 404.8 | 24.5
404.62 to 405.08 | 27.1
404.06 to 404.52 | 24.7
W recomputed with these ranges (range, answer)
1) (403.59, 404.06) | 28.3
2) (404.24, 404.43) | 25.4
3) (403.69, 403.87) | 29.8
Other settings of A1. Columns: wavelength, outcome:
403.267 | 20.74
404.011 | 26.45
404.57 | 20.09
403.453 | 26.3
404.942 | 27.25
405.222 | 23.95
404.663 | 26.54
